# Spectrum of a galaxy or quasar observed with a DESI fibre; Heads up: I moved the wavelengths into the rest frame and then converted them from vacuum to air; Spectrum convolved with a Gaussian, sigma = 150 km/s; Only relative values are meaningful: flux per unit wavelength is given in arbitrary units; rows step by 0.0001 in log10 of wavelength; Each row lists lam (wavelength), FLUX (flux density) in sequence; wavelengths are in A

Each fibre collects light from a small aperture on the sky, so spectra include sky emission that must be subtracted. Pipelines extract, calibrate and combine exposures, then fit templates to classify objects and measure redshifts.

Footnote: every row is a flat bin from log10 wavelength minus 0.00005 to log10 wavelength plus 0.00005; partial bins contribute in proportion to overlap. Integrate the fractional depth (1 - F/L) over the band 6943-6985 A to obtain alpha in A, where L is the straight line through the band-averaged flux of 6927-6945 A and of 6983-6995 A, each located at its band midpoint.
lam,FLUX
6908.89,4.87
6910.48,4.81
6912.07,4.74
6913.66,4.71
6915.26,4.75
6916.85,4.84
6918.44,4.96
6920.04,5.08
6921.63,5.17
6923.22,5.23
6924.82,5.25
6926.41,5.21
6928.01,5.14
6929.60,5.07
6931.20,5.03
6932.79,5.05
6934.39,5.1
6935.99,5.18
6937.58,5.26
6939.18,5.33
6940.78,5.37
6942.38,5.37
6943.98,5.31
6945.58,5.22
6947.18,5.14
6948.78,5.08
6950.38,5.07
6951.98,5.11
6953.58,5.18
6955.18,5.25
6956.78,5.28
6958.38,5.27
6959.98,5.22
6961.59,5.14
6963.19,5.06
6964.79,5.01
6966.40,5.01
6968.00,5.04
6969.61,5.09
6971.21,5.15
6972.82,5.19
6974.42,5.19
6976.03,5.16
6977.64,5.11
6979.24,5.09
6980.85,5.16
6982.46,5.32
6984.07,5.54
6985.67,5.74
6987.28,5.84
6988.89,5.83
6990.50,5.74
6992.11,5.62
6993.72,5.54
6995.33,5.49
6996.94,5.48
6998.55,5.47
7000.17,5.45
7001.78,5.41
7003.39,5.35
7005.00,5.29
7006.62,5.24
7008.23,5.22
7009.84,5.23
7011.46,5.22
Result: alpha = 2.2 A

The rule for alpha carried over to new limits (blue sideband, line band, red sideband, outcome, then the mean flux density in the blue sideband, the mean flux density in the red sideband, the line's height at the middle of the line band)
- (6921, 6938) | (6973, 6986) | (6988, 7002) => 0.5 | 5.15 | 5.56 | 5.47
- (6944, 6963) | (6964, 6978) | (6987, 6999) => 0.7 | 5.18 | 5.62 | 5.38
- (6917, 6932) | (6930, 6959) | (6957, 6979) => -0.4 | 5.12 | 5.13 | 5.12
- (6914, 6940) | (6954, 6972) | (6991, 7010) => 0.4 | 5.1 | 5.41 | 5.25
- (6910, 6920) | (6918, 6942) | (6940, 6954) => -0.8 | 4.82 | 5.2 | 5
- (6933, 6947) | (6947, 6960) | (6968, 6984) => 0.1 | 5.25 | 5.17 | 5.22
